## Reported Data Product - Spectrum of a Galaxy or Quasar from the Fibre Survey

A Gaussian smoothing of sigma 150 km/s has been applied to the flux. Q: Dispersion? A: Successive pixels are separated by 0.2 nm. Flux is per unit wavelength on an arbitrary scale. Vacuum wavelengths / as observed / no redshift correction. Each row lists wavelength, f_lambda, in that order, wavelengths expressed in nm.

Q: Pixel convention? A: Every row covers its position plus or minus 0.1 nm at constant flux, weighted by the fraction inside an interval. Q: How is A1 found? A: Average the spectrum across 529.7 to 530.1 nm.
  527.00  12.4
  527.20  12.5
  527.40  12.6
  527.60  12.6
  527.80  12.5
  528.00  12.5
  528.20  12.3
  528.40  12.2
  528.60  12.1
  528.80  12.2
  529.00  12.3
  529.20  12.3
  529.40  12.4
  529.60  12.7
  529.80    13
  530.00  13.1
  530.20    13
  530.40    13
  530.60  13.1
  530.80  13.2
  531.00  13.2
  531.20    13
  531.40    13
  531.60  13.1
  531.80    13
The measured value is 13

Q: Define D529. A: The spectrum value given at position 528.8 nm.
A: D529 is 12.2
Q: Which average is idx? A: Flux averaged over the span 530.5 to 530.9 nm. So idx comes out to 13.1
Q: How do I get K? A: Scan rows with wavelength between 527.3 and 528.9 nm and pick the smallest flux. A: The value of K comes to 12.1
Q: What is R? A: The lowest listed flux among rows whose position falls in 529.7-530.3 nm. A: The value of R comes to 13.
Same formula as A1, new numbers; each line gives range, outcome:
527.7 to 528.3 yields 12.4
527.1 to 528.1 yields 12.5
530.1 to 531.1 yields 13.1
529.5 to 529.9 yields 12.8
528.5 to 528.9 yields 12.1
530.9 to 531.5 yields 13.1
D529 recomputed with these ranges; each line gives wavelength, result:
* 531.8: 13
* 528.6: 12.1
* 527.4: 12.6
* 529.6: 12.7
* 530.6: 13.1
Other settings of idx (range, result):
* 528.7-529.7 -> 12.4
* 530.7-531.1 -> 13.2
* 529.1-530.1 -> 12.7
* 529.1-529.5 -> 12.4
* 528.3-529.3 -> 12.2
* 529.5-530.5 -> 13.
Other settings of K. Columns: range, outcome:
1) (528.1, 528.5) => 12.2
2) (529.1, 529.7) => 12.3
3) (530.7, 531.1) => 13.2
